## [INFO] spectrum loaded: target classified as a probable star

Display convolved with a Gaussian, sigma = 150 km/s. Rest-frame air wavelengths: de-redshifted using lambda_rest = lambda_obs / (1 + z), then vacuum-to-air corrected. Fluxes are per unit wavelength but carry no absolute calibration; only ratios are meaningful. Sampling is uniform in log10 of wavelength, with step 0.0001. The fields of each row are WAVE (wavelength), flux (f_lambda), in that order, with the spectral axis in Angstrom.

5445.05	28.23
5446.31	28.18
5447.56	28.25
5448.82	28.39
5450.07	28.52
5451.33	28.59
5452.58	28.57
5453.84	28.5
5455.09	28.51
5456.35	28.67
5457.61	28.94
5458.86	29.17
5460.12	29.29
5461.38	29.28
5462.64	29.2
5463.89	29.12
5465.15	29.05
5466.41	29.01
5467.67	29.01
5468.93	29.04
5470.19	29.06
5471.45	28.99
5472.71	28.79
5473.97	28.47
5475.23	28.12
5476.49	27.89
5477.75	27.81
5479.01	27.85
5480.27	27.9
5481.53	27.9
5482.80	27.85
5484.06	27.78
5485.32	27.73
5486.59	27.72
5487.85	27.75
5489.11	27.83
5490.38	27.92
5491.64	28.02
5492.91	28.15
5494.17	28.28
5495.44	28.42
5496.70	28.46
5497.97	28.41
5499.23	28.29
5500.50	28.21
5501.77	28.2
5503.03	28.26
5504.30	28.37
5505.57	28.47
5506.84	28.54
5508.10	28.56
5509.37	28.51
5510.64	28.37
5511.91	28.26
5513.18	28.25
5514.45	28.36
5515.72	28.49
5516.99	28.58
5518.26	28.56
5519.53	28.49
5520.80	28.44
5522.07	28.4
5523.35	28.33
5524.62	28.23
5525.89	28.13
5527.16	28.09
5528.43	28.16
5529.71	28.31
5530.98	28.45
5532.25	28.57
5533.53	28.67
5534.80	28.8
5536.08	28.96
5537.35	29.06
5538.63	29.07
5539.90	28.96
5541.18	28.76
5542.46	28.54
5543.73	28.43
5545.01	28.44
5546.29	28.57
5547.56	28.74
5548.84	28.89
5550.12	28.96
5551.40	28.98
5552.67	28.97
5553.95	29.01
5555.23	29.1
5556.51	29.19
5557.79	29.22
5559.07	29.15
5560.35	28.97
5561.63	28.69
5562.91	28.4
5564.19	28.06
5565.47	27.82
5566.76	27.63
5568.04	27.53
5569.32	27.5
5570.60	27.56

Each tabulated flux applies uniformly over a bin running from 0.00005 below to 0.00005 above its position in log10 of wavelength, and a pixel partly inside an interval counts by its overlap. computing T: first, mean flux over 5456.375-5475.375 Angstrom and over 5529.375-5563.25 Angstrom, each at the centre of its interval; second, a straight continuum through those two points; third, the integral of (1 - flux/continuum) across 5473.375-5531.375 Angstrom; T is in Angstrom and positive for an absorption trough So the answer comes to 1.4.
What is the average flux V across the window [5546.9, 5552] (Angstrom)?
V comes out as 28.9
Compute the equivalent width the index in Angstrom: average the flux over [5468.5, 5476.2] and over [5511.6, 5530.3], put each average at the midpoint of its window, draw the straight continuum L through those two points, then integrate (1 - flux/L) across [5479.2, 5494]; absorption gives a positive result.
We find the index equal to 0.4 Angstrom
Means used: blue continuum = 28.7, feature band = 27.9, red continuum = 28.3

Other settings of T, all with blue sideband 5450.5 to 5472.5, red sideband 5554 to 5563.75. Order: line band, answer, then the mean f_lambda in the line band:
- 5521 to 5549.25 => 0.4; 28.6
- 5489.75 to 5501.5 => 0.3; 28.2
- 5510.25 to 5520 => 0.2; 28.4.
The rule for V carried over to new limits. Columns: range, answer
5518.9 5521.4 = 28.5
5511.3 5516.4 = 28.3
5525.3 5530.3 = 28.2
